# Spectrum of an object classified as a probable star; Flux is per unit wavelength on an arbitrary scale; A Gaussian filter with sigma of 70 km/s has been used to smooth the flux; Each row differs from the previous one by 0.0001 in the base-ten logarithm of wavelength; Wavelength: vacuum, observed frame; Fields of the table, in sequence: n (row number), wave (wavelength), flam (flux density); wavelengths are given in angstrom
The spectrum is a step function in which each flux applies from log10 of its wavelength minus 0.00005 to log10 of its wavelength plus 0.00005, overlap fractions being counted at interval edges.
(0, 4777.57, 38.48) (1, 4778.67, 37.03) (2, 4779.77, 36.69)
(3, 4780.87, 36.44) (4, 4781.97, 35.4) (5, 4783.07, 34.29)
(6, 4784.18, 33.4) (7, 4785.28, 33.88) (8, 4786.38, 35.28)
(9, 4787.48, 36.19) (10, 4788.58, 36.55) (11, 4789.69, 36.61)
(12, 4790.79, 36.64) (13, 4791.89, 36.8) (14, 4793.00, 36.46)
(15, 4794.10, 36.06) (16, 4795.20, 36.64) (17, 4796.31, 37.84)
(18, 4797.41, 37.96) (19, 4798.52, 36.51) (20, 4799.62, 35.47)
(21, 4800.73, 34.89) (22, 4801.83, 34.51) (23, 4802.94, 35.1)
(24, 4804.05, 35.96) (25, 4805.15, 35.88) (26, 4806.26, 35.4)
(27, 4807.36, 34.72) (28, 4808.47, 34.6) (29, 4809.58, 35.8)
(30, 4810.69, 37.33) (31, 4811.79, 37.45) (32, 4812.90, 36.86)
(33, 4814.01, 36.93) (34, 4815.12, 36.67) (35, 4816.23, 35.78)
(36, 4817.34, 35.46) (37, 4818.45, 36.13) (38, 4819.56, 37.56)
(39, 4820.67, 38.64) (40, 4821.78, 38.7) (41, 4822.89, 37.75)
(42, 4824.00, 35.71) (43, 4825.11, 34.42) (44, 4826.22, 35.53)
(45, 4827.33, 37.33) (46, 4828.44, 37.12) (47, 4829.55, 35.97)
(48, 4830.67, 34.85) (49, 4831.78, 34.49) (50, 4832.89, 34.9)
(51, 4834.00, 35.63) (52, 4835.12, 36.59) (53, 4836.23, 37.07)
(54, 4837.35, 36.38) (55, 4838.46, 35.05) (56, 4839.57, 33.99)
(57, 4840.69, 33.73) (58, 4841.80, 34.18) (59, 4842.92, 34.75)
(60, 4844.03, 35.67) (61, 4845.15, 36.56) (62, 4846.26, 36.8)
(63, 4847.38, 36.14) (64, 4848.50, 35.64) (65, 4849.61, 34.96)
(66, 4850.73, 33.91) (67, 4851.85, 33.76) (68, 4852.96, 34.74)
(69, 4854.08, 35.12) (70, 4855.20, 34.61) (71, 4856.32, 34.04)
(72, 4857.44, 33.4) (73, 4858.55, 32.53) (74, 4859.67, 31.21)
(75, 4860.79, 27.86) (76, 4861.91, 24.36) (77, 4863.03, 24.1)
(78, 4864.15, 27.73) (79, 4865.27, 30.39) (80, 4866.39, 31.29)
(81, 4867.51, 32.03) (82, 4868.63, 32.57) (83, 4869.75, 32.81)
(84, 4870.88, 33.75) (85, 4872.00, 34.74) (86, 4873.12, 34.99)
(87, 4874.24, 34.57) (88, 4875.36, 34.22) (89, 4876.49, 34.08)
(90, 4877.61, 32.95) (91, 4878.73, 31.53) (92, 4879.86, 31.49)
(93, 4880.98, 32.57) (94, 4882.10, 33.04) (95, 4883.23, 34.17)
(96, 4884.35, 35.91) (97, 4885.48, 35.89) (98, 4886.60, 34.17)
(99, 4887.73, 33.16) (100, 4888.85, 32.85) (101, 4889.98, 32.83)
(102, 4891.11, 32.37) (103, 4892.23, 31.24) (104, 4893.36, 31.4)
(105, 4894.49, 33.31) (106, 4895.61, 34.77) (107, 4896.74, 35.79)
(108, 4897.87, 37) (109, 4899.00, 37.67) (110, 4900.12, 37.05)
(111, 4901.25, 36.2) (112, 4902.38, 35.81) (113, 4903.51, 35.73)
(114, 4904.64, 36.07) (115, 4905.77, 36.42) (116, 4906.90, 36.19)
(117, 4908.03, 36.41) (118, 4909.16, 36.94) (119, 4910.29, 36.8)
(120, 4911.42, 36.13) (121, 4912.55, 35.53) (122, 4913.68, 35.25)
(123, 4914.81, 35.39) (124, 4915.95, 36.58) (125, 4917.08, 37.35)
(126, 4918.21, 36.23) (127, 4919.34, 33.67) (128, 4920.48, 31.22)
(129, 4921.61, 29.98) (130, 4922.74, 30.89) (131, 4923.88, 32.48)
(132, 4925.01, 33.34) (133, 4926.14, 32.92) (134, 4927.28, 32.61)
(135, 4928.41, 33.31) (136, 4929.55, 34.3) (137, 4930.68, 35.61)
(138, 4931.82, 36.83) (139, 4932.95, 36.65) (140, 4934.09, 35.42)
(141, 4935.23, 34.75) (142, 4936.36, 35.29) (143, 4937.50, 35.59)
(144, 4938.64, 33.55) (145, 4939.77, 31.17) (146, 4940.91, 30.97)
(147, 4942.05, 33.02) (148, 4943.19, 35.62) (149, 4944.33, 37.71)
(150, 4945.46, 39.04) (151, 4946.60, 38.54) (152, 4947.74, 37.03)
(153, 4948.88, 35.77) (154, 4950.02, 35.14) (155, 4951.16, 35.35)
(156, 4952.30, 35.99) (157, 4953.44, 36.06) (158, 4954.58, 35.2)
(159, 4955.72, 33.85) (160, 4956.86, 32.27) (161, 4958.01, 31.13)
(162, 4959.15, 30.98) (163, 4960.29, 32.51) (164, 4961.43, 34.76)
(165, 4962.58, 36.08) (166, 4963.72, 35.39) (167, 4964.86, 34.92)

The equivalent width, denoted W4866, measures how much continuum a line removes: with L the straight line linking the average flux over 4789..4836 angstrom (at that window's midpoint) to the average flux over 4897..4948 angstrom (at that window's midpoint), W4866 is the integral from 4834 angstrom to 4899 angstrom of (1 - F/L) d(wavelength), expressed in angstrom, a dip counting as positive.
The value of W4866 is 4.0 angstrom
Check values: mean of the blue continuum 36.2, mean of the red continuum 35.2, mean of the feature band 33.5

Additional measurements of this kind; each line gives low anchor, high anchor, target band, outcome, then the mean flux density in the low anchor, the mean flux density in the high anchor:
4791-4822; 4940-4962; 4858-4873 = 2.2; 36.3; 34.7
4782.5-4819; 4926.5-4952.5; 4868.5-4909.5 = 1.2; 35.9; 35.2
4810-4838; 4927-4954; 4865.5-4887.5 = 1.5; 36.4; 35.3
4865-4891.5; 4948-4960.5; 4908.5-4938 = -0.8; 33.3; 34.1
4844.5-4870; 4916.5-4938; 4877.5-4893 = 0.0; 32.5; 34.1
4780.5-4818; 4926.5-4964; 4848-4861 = 0.7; 35.9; 34.8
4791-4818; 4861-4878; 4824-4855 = -1.6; 36.1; 31.5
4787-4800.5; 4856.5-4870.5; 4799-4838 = -2.1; 36.6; 30.2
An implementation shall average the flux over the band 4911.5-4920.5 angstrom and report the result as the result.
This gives 35.4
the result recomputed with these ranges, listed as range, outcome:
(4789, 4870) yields 34.9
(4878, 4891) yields 33.4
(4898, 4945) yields 34.9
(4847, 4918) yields 33.9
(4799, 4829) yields 36.2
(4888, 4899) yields 33.7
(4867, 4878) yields 33.7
